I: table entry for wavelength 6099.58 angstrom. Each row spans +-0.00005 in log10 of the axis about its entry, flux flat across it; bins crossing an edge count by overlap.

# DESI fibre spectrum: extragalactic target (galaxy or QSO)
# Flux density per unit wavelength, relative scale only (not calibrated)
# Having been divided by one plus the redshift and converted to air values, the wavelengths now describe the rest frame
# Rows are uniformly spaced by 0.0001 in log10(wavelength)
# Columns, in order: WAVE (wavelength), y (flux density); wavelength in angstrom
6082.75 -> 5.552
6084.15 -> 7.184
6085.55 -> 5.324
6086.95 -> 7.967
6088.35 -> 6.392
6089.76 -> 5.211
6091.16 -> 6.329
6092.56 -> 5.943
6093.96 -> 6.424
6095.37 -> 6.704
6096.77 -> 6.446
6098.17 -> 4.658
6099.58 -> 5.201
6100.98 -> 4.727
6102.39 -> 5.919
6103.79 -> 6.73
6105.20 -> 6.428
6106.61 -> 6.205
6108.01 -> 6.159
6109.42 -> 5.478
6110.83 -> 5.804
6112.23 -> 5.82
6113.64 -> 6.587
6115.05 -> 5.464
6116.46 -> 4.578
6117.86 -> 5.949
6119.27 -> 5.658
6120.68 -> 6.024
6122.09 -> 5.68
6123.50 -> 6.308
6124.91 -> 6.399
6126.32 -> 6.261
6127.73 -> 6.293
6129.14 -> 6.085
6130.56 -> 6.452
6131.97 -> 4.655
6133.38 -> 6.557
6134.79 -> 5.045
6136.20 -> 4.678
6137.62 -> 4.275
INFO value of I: 5.201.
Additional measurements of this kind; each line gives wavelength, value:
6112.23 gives 5.82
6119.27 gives 5.658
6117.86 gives 5.949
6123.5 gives 6.308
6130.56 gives 6.452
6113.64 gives 6.587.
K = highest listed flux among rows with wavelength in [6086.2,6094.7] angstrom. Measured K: 7.967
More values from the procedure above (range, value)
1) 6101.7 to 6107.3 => 6.73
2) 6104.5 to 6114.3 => 6.587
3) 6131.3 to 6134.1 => 6.557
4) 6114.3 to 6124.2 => 6.308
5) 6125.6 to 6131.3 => 6.452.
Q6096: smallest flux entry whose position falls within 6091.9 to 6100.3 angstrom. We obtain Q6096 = 4.658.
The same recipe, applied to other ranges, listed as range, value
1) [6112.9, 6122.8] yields 4.578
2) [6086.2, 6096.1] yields 5.211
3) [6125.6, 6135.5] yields 4.655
